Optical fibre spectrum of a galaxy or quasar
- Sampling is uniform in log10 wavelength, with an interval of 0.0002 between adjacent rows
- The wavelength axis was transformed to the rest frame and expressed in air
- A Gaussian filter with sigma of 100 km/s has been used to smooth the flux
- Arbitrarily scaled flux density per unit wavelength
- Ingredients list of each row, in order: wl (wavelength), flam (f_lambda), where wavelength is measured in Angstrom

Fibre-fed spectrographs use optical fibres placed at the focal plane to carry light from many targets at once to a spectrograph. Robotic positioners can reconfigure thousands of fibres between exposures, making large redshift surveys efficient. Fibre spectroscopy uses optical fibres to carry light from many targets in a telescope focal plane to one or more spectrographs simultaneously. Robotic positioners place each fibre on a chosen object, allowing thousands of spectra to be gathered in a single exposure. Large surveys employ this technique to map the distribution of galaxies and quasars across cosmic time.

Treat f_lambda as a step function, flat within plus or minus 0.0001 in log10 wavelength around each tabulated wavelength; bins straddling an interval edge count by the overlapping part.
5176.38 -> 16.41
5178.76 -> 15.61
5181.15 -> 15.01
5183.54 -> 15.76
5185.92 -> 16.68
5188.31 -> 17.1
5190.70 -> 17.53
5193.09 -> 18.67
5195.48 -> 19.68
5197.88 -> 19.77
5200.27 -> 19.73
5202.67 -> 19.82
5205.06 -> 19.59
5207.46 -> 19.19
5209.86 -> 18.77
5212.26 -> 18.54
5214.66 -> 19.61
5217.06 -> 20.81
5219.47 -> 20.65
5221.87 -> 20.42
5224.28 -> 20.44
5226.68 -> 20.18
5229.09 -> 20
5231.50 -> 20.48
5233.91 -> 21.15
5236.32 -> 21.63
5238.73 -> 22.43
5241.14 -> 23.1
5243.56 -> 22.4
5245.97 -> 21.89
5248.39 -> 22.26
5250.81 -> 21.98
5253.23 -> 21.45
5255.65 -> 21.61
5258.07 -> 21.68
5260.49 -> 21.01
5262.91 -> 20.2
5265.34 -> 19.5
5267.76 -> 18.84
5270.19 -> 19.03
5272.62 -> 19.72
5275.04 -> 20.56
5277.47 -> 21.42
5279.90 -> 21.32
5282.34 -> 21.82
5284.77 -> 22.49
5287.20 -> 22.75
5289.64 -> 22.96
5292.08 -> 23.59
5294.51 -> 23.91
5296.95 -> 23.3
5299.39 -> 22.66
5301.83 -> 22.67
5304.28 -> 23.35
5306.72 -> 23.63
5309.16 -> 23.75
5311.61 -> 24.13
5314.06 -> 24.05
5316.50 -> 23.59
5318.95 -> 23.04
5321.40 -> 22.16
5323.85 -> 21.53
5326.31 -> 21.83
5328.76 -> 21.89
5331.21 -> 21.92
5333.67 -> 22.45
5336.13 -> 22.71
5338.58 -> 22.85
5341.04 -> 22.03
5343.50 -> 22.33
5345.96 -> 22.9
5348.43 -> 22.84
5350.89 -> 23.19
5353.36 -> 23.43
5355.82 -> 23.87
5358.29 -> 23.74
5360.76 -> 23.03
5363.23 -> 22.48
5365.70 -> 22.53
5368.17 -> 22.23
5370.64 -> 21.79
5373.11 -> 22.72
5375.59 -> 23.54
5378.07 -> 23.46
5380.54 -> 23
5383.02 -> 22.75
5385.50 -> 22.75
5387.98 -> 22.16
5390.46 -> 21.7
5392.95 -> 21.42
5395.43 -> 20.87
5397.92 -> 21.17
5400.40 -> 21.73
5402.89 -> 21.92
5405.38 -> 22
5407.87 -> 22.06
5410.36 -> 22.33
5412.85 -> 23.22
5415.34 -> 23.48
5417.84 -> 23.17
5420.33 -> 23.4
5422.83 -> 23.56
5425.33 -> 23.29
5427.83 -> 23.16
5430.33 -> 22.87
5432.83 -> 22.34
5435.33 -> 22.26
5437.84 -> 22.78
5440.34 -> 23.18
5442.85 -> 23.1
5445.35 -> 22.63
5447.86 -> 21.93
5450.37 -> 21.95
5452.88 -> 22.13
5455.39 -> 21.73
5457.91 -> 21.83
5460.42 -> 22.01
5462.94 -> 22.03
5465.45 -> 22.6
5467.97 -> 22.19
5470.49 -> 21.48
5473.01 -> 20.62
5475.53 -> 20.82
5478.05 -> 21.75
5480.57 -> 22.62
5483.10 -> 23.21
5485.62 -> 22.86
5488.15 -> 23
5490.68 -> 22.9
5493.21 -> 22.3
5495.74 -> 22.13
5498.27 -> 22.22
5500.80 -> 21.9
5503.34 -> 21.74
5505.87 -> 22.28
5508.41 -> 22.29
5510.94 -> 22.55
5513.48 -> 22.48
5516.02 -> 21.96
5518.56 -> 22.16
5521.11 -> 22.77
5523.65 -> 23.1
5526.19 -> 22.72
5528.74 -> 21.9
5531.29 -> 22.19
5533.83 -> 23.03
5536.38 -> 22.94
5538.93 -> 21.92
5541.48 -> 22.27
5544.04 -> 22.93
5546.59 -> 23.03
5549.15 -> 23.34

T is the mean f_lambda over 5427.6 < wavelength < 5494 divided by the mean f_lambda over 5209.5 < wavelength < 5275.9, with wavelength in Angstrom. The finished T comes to 1.07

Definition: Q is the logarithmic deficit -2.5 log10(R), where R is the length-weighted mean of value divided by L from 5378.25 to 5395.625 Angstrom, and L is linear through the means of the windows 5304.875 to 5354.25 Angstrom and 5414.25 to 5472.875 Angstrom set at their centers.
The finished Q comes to 0.02 mag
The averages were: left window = 22.8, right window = 22.5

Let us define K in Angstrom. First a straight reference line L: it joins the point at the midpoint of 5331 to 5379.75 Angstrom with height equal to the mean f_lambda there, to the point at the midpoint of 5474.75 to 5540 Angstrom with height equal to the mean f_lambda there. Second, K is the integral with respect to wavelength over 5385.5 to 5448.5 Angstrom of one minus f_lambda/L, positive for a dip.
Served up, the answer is 0.5 Angstrom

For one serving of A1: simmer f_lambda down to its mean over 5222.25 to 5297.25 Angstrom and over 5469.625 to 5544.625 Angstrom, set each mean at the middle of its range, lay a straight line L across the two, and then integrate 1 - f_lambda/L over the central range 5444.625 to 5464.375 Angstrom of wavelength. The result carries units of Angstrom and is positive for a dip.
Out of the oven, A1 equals 0.1 Angstrom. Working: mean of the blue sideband 21.4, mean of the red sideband 22.3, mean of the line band 22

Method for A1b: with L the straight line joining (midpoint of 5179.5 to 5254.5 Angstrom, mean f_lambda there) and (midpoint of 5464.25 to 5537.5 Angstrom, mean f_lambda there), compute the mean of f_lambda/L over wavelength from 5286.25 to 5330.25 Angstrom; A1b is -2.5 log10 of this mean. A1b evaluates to -0.12 mag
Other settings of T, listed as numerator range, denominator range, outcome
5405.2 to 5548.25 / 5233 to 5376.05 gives 1.01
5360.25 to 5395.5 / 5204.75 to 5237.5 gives 1.12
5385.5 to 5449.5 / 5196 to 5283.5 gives 1.09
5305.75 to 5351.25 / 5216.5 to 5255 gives 1.07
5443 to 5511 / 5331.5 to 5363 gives 0.97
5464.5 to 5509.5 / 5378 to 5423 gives 0.99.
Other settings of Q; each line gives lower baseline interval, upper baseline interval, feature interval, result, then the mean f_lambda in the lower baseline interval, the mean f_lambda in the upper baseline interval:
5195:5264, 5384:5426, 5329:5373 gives -0.04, 20.7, 22.4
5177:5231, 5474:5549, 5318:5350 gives -0.10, 18.8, 22.4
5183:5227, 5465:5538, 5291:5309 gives -0.16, 19.1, 22.3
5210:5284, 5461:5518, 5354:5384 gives -0.07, 20.9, 22.2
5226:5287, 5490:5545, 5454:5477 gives 0.02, 21.2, 22.4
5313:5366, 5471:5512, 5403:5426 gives -0.02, 22.7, 22.2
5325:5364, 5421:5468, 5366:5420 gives 0.01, 22.7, 22.5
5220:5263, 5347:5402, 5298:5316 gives -0.07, 21.4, 22.6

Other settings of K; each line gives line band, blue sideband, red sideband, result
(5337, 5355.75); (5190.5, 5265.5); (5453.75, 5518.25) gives -1.4 Angstrom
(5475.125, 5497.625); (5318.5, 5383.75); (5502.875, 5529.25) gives 0.0 Angstrom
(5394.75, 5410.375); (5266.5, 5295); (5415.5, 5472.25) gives 0.4 Angstrom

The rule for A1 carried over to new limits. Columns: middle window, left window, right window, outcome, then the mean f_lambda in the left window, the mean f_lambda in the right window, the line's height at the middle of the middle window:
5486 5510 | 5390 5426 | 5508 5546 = 0.1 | 22.4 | 22.5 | 22.5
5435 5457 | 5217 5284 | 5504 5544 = -0.4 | 21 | 22.4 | 22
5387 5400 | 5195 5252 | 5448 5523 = 0.1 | 20.6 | 22.2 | 21.6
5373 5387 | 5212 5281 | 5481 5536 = -0.9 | 20.9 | 22.5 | 21.7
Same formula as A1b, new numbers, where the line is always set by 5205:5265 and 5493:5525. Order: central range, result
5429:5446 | -0.04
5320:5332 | -0.03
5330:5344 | -0.05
